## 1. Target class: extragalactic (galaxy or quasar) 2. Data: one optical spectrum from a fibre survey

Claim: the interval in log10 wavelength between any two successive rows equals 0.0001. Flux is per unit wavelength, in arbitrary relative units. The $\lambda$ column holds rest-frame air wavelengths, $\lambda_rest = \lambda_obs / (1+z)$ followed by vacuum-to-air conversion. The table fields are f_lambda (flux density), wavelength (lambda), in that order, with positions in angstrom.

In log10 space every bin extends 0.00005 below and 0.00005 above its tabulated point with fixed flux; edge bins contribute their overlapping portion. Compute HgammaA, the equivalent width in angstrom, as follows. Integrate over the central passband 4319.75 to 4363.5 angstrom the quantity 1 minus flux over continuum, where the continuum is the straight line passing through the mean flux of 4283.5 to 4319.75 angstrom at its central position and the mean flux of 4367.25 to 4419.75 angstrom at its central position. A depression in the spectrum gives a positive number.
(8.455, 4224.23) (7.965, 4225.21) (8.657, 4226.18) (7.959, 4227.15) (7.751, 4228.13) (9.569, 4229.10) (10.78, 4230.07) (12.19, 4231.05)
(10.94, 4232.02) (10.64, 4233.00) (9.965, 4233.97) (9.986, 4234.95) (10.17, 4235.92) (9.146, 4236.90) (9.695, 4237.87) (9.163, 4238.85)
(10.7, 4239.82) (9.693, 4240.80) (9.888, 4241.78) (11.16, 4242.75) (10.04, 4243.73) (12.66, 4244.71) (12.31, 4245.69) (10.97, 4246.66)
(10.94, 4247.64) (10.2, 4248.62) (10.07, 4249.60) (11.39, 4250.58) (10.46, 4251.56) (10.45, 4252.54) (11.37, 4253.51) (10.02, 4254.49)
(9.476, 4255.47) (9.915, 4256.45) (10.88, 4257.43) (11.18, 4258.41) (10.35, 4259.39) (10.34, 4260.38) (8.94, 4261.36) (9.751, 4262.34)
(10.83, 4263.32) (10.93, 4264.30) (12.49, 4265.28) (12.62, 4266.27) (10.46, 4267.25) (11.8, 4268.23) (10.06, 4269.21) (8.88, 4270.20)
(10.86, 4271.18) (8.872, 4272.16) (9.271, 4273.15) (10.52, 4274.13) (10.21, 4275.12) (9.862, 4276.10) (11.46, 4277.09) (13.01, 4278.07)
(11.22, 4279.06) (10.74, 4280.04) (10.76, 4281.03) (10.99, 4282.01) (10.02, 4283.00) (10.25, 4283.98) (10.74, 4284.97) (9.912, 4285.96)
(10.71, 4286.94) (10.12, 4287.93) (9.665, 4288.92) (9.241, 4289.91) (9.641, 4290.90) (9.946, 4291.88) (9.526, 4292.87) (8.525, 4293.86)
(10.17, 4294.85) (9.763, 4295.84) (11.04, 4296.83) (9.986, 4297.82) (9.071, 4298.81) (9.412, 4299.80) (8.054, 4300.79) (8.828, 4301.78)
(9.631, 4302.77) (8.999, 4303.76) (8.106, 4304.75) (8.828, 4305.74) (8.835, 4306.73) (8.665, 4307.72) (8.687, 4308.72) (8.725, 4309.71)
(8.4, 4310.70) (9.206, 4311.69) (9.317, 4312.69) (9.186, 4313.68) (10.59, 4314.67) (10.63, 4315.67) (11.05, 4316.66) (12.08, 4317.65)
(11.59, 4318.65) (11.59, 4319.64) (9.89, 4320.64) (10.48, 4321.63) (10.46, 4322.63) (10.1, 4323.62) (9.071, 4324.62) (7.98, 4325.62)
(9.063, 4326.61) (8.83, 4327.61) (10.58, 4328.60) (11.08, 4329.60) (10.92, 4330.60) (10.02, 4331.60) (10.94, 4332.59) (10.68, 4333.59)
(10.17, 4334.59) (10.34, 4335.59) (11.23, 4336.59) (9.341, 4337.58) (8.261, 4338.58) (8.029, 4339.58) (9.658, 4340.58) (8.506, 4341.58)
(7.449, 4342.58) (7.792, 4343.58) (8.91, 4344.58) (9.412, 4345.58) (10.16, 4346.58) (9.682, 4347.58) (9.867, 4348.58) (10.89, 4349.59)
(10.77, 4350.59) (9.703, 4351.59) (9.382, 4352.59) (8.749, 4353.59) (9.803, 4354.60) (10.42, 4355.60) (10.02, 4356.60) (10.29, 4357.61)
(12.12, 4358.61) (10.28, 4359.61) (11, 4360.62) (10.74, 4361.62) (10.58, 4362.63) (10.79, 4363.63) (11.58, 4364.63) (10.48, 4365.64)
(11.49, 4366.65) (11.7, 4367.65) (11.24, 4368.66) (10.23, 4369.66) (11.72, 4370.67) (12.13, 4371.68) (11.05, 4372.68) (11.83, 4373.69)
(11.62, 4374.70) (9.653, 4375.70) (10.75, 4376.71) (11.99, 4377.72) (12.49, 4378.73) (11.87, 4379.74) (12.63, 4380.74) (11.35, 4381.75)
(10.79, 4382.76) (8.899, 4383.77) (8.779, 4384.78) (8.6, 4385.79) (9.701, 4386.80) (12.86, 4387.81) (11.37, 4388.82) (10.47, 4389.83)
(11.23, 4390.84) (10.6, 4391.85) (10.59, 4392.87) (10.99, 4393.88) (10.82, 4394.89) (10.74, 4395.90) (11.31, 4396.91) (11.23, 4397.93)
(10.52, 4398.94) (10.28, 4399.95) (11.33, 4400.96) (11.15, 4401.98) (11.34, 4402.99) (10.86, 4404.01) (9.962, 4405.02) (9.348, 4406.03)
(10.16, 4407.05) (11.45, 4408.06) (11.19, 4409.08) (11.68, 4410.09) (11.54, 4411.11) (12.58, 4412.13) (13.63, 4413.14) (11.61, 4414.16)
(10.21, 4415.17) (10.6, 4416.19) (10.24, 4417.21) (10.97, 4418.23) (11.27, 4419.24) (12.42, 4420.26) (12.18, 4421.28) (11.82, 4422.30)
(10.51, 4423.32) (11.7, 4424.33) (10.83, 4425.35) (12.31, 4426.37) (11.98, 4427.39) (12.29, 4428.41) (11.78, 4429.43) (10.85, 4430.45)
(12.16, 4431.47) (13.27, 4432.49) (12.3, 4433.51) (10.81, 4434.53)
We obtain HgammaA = 1.6 angstrom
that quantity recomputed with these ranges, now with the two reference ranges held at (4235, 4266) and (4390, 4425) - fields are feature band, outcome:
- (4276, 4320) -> 3.2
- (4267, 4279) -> 0.1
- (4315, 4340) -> 1.4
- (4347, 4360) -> 0.9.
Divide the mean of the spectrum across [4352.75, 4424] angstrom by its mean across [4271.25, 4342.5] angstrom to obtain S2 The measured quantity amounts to 1.11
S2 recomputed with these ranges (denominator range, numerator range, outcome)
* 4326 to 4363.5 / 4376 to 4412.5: 1.10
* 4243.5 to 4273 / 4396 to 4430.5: 1.06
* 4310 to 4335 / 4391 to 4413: 1.08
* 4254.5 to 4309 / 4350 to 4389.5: 1.07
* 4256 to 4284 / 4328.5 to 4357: 0.92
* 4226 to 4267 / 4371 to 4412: 1.05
